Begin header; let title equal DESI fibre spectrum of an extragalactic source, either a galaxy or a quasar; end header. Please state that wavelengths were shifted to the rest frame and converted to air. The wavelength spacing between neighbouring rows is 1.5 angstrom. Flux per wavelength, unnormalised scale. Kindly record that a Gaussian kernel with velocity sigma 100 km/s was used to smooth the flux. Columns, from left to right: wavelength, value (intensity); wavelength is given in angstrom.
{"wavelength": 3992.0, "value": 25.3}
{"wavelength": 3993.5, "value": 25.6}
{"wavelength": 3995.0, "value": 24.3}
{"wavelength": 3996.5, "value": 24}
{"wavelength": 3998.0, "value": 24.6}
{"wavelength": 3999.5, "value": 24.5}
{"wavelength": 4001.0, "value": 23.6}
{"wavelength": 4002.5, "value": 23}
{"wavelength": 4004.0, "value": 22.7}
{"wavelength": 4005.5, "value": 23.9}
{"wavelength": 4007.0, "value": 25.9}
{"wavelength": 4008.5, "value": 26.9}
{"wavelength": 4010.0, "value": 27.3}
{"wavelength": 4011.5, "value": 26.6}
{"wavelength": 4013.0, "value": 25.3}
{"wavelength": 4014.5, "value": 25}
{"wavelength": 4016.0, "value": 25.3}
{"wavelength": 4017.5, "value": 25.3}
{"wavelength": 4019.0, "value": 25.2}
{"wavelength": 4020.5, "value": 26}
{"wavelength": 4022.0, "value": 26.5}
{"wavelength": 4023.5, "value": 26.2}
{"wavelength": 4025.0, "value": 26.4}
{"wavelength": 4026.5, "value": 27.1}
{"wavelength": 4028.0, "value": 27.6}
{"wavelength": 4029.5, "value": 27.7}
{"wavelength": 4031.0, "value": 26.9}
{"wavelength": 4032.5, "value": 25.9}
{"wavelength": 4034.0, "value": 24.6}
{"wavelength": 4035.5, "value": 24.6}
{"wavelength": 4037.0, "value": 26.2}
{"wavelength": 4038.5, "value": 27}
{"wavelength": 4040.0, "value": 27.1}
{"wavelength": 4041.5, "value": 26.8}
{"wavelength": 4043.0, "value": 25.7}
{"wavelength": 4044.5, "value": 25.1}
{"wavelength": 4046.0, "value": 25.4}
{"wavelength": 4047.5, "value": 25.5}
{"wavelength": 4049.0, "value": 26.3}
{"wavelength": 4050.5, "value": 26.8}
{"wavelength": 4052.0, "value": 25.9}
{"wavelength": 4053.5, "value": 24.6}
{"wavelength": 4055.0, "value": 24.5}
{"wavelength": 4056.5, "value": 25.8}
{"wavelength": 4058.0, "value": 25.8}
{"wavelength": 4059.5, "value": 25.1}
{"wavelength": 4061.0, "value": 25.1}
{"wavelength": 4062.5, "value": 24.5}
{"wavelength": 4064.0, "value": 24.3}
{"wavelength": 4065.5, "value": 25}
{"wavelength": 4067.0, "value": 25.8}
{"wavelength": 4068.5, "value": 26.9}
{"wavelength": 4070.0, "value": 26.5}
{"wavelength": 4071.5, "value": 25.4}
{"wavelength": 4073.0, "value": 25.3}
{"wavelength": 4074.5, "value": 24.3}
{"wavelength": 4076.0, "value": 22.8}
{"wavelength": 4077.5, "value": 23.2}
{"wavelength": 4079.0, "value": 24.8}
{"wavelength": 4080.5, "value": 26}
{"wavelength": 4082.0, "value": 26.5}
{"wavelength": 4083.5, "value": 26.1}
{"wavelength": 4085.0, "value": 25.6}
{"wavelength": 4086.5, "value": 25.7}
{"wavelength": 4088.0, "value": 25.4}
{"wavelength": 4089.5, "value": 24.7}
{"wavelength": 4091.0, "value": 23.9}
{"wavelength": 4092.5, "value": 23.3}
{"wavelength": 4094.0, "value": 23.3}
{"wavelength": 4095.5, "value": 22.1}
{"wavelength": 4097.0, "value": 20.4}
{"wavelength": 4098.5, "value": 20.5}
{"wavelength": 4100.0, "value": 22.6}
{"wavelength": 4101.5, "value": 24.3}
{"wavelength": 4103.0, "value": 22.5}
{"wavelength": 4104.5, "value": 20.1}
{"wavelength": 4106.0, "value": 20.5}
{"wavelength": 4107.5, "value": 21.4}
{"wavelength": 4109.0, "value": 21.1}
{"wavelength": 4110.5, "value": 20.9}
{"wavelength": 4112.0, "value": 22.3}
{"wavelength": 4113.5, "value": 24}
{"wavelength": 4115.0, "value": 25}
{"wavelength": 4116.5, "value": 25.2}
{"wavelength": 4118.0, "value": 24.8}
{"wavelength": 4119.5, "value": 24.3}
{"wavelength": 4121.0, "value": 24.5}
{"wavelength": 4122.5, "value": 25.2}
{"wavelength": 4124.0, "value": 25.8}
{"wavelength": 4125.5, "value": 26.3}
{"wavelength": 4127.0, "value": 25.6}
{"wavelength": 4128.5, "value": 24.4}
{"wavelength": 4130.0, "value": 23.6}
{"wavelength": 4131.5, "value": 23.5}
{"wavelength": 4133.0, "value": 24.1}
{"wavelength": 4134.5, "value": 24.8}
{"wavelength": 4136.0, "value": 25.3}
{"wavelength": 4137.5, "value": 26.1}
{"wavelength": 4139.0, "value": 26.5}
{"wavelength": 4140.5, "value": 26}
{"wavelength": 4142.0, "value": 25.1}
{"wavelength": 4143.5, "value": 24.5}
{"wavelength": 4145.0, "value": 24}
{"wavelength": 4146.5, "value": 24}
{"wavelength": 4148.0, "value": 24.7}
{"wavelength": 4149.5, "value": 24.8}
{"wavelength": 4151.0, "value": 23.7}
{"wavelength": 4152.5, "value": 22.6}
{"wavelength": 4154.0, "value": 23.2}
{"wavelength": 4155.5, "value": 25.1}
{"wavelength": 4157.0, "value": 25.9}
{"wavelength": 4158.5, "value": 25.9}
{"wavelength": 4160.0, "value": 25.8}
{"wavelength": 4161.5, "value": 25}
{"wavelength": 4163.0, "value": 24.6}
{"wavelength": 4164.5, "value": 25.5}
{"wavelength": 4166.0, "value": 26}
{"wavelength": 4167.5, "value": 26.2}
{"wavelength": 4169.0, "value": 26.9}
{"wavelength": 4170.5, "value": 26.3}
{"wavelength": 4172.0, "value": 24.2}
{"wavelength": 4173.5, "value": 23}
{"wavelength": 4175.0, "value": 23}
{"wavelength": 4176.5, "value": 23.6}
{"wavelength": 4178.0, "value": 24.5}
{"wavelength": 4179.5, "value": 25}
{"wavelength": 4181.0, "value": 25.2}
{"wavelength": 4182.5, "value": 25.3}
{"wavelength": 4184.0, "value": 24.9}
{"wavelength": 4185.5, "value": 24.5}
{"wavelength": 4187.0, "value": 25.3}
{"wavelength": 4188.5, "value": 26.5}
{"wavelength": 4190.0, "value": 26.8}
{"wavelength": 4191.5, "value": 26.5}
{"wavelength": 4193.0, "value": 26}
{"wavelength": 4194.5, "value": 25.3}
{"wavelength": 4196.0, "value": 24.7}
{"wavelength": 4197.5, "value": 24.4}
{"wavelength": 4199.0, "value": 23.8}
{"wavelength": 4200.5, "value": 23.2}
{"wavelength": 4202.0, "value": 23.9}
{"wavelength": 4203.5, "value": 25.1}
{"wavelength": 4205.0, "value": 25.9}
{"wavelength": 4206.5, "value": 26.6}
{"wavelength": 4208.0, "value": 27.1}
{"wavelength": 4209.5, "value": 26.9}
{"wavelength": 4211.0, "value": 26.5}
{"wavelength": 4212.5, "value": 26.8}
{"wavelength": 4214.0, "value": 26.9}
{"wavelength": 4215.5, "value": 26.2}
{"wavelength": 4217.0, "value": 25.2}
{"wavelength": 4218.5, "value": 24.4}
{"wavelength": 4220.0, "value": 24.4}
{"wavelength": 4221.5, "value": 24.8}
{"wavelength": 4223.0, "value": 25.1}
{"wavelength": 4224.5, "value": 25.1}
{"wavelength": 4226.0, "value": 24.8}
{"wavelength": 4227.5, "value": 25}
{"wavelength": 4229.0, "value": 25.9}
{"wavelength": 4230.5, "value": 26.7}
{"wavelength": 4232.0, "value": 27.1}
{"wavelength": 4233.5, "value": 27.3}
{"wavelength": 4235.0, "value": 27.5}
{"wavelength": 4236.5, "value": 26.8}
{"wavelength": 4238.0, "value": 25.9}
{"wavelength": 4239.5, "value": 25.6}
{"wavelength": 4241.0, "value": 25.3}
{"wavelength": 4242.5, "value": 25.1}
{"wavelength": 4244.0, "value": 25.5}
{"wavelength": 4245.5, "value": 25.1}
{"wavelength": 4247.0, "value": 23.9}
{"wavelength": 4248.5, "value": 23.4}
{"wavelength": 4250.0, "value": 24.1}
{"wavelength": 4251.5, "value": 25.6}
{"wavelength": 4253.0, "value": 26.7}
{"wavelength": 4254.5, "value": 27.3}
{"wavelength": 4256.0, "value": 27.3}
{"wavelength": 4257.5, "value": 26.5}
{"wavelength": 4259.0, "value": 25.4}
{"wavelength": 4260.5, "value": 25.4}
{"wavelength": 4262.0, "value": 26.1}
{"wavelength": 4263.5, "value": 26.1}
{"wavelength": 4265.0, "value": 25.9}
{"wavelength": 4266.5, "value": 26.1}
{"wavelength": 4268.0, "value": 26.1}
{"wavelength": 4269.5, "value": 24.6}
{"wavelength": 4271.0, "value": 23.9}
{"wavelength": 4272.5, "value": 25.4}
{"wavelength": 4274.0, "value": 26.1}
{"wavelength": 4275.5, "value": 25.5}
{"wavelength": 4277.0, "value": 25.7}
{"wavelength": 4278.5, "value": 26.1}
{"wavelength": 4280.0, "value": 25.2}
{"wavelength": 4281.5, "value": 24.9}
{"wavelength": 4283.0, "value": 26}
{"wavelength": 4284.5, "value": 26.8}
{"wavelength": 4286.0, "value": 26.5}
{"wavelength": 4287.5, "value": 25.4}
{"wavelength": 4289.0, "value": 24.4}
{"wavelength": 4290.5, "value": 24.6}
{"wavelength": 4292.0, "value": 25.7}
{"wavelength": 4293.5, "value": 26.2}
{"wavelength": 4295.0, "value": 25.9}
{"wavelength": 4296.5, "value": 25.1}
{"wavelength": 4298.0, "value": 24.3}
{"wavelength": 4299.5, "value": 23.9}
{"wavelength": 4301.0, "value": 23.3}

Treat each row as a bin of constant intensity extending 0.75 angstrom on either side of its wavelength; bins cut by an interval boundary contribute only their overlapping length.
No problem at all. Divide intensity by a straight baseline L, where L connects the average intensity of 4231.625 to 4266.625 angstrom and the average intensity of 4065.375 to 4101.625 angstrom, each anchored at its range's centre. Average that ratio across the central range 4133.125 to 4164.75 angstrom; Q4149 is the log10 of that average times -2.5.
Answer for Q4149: 0.00 mag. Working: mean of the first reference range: 24.4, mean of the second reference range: 25.9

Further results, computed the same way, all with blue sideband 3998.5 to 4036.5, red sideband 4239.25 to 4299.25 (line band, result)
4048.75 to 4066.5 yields 0.013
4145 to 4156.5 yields 0.065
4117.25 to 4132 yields 0.032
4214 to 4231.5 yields 0.008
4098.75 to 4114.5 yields 0.164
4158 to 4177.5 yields 0.021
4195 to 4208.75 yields 0.024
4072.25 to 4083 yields 0.036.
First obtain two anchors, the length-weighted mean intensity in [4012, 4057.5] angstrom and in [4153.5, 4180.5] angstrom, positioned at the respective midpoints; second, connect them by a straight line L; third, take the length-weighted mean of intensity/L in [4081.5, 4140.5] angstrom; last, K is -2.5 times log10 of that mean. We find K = 0.07 mag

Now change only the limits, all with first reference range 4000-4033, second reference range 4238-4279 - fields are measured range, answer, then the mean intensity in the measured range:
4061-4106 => 0.07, 24.2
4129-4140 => 0.03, 24.9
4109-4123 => 0.08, 23.8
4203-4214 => -0.04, 26.5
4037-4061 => 0.00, 25.8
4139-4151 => 0.04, 24.8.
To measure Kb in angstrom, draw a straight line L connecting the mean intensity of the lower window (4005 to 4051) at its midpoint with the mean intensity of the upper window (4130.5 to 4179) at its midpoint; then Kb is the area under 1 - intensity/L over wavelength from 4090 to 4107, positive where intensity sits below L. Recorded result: 2.15 angstrom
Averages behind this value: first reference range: 26.1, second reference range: 24.8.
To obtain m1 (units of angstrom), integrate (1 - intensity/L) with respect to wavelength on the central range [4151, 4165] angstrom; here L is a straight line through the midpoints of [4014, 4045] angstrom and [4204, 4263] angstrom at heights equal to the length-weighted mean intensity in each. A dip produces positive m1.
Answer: 0.63 angstrom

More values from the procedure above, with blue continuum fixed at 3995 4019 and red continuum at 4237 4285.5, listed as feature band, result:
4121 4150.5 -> 0.4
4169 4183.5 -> 0.4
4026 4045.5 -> -1.0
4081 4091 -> -0.2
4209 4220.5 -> -0.2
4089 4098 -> 0.8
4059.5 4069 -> -0.1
